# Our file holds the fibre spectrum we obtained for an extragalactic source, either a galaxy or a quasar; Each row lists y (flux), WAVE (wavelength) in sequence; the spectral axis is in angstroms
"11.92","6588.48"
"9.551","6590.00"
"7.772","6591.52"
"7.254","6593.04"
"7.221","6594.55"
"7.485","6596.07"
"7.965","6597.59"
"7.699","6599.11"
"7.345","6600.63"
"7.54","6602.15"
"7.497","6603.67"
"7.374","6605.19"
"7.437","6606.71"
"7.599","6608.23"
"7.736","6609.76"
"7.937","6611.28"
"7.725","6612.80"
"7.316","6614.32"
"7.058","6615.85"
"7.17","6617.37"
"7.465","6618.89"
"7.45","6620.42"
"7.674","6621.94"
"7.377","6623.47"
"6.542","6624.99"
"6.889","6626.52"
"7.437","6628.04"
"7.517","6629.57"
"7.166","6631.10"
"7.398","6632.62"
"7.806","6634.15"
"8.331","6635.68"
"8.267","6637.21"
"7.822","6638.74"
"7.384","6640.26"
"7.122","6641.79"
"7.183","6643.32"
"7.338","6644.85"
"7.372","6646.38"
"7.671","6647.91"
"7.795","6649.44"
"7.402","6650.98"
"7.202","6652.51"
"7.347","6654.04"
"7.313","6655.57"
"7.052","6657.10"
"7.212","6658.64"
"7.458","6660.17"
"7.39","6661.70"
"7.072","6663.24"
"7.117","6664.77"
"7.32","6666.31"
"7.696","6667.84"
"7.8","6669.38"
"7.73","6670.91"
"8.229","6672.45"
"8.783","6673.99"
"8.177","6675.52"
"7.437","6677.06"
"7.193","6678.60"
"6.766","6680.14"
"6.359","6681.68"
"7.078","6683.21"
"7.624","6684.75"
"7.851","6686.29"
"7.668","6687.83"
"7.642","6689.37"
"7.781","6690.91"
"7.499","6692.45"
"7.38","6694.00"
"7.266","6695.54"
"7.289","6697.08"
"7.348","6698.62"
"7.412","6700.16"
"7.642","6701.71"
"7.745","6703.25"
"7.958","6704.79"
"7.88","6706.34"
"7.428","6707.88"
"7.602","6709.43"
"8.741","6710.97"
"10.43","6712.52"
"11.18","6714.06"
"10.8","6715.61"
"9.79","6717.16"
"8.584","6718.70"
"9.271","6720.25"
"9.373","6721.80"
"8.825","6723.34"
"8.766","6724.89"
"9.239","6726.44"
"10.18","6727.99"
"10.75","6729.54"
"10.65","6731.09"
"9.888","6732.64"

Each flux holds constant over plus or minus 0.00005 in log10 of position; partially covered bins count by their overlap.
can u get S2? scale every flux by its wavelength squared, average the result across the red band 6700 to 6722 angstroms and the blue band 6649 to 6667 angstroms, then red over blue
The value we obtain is 1.2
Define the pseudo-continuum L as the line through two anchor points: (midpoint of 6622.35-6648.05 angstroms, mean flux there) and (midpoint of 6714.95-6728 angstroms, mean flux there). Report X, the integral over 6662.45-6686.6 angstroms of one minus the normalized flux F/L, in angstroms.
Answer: 2.36 angstroms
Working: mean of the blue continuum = 7.45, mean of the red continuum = 9.37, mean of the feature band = 7.51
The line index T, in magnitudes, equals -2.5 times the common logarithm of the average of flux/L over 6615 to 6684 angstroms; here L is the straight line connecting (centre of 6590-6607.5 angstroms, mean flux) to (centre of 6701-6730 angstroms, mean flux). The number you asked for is 0.11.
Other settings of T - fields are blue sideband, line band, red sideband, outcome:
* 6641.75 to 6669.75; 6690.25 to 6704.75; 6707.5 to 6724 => 0.163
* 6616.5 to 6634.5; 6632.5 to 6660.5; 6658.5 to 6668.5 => -0.026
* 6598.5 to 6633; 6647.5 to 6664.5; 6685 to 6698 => 0.020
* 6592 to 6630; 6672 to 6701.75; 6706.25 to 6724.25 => 0.162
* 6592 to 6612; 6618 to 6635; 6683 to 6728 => 0.057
